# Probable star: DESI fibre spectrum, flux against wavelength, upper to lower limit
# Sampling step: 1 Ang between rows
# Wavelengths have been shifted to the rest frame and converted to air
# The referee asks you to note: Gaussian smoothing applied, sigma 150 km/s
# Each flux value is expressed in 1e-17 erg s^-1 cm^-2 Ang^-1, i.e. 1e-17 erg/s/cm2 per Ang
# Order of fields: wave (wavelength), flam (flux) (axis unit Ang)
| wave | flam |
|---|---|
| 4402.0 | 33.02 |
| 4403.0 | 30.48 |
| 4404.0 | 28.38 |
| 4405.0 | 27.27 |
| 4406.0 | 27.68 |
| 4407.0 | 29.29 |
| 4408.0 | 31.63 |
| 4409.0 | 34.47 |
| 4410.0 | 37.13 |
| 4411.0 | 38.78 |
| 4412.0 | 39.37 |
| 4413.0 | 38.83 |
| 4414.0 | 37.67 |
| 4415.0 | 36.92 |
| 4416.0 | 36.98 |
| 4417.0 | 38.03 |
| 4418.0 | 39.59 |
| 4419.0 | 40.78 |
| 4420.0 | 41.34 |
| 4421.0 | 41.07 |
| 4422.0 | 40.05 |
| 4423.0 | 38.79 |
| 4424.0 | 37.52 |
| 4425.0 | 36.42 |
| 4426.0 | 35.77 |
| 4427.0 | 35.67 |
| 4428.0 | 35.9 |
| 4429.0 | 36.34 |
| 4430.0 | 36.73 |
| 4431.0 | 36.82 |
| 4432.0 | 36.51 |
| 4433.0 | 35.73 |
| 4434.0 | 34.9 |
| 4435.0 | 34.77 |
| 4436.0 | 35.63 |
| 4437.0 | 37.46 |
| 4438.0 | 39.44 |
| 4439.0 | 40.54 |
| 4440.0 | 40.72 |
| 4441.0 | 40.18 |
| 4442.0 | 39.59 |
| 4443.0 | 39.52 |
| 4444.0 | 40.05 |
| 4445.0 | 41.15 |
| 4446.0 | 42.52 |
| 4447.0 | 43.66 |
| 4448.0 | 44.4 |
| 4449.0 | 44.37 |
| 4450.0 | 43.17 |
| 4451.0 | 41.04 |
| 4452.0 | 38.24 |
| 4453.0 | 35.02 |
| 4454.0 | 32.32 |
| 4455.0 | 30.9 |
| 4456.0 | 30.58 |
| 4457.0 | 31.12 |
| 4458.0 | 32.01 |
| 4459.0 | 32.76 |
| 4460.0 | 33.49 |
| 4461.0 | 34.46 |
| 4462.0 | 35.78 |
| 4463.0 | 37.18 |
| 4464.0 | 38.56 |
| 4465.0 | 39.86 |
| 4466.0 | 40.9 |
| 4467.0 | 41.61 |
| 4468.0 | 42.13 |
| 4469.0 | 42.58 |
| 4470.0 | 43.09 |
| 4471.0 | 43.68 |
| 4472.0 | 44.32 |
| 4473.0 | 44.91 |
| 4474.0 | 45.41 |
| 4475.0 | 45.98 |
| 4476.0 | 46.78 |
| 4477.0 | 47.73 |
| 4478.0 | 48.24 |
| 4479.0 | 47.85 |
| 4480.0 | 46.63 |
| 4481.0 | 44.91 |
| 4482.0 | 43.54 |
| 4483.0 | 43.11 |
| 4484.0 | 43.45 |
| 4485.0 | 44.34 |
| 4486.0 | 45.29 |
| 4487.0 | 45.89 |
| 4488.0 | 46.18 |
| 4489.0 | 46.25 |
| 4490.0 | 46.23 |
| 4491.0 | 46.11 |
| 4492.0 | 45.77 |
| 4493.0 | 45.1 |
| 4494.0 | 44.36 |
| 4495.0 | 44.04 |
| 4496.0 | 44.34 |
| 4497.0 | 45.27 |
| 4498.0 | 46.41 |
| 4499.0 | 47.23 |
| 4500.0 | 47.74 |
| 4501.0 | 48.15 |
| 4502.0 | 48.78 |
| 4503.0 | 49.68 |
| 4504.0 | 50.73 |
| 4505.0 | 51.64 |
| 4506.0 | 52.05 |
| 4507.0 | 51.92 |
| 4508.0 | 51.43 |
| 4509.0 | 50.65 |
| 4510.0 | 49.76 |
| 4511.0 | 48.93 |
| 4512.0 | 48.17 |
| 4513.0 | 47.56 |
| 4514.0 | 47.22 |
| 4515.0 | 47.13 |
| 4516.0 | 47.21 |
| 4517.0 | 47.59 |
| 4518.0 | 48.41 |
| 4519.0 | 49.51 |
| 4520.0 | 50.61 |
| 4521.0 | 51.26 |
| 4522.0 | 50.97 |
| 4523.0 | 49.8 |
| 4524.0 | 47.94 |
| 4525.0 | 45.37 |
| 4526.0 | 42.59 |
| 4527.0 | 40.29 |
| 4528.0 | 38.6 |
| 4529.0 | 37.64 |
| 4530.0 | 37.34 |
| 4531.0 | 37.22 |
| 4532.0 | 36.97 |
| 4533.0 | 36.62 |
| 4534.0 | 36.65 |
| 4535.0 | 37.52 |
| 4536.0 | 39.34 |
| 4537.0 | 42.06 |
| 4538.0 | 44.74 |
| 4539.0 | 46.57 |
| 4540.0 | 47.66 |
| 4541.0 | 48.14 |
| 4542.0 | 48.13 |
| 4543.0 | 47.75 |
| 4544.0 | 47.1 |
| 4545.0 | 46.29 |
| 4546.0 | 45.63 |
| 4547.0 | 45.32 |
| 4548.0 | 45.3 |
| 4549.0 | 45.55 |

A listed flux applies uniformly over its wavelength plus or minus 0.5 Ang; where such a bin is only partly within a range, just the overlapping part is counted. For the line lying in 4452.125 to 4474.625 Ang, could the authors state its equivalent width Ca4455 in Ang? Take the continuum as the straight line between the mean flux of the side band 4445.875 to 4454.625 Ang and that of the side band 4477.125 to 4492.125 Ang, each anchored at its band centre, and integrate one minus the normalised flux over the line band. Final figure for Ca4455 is 2.4 Ang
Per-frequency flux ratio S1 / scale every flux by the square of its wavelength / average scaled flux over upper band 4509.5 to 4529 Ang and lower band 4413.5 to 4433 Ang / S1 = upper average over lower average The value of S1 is 1.30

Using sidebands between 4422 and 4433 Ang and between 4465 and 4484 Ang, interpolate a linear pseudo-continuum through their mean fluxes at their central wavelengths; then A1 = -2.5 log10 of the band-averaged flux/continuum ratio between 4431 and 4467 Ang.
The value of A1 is 0.07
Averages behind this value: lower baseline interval 36.8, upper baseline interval 44.5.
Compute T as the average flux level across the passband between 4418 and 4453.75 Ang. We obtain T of 38.9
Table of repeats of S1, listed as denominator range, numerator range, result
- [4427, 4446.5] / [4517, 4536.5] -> 1.18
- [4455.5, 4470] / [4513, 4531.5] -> 1.26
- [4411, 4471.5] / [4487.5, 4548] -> 1.24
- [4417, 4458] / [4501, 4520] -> 1.34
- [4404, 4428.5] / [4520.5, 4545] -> 1.25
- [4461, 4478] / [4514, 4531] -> 1.10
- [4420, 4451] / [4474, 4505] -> 1.22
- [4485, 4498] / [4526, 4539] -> 0.88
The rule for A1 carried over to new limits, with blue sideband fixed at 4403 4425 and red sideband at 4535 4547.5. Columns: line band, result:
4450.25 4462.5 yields 0.150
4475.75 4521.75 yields -0.124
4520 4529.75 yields -0.021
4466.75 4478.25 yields -0.110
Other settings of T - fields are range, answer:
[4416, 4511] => 41.8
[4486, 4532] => 46.7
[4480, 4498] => 45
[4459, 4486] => 42.6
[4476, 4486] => 45.6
